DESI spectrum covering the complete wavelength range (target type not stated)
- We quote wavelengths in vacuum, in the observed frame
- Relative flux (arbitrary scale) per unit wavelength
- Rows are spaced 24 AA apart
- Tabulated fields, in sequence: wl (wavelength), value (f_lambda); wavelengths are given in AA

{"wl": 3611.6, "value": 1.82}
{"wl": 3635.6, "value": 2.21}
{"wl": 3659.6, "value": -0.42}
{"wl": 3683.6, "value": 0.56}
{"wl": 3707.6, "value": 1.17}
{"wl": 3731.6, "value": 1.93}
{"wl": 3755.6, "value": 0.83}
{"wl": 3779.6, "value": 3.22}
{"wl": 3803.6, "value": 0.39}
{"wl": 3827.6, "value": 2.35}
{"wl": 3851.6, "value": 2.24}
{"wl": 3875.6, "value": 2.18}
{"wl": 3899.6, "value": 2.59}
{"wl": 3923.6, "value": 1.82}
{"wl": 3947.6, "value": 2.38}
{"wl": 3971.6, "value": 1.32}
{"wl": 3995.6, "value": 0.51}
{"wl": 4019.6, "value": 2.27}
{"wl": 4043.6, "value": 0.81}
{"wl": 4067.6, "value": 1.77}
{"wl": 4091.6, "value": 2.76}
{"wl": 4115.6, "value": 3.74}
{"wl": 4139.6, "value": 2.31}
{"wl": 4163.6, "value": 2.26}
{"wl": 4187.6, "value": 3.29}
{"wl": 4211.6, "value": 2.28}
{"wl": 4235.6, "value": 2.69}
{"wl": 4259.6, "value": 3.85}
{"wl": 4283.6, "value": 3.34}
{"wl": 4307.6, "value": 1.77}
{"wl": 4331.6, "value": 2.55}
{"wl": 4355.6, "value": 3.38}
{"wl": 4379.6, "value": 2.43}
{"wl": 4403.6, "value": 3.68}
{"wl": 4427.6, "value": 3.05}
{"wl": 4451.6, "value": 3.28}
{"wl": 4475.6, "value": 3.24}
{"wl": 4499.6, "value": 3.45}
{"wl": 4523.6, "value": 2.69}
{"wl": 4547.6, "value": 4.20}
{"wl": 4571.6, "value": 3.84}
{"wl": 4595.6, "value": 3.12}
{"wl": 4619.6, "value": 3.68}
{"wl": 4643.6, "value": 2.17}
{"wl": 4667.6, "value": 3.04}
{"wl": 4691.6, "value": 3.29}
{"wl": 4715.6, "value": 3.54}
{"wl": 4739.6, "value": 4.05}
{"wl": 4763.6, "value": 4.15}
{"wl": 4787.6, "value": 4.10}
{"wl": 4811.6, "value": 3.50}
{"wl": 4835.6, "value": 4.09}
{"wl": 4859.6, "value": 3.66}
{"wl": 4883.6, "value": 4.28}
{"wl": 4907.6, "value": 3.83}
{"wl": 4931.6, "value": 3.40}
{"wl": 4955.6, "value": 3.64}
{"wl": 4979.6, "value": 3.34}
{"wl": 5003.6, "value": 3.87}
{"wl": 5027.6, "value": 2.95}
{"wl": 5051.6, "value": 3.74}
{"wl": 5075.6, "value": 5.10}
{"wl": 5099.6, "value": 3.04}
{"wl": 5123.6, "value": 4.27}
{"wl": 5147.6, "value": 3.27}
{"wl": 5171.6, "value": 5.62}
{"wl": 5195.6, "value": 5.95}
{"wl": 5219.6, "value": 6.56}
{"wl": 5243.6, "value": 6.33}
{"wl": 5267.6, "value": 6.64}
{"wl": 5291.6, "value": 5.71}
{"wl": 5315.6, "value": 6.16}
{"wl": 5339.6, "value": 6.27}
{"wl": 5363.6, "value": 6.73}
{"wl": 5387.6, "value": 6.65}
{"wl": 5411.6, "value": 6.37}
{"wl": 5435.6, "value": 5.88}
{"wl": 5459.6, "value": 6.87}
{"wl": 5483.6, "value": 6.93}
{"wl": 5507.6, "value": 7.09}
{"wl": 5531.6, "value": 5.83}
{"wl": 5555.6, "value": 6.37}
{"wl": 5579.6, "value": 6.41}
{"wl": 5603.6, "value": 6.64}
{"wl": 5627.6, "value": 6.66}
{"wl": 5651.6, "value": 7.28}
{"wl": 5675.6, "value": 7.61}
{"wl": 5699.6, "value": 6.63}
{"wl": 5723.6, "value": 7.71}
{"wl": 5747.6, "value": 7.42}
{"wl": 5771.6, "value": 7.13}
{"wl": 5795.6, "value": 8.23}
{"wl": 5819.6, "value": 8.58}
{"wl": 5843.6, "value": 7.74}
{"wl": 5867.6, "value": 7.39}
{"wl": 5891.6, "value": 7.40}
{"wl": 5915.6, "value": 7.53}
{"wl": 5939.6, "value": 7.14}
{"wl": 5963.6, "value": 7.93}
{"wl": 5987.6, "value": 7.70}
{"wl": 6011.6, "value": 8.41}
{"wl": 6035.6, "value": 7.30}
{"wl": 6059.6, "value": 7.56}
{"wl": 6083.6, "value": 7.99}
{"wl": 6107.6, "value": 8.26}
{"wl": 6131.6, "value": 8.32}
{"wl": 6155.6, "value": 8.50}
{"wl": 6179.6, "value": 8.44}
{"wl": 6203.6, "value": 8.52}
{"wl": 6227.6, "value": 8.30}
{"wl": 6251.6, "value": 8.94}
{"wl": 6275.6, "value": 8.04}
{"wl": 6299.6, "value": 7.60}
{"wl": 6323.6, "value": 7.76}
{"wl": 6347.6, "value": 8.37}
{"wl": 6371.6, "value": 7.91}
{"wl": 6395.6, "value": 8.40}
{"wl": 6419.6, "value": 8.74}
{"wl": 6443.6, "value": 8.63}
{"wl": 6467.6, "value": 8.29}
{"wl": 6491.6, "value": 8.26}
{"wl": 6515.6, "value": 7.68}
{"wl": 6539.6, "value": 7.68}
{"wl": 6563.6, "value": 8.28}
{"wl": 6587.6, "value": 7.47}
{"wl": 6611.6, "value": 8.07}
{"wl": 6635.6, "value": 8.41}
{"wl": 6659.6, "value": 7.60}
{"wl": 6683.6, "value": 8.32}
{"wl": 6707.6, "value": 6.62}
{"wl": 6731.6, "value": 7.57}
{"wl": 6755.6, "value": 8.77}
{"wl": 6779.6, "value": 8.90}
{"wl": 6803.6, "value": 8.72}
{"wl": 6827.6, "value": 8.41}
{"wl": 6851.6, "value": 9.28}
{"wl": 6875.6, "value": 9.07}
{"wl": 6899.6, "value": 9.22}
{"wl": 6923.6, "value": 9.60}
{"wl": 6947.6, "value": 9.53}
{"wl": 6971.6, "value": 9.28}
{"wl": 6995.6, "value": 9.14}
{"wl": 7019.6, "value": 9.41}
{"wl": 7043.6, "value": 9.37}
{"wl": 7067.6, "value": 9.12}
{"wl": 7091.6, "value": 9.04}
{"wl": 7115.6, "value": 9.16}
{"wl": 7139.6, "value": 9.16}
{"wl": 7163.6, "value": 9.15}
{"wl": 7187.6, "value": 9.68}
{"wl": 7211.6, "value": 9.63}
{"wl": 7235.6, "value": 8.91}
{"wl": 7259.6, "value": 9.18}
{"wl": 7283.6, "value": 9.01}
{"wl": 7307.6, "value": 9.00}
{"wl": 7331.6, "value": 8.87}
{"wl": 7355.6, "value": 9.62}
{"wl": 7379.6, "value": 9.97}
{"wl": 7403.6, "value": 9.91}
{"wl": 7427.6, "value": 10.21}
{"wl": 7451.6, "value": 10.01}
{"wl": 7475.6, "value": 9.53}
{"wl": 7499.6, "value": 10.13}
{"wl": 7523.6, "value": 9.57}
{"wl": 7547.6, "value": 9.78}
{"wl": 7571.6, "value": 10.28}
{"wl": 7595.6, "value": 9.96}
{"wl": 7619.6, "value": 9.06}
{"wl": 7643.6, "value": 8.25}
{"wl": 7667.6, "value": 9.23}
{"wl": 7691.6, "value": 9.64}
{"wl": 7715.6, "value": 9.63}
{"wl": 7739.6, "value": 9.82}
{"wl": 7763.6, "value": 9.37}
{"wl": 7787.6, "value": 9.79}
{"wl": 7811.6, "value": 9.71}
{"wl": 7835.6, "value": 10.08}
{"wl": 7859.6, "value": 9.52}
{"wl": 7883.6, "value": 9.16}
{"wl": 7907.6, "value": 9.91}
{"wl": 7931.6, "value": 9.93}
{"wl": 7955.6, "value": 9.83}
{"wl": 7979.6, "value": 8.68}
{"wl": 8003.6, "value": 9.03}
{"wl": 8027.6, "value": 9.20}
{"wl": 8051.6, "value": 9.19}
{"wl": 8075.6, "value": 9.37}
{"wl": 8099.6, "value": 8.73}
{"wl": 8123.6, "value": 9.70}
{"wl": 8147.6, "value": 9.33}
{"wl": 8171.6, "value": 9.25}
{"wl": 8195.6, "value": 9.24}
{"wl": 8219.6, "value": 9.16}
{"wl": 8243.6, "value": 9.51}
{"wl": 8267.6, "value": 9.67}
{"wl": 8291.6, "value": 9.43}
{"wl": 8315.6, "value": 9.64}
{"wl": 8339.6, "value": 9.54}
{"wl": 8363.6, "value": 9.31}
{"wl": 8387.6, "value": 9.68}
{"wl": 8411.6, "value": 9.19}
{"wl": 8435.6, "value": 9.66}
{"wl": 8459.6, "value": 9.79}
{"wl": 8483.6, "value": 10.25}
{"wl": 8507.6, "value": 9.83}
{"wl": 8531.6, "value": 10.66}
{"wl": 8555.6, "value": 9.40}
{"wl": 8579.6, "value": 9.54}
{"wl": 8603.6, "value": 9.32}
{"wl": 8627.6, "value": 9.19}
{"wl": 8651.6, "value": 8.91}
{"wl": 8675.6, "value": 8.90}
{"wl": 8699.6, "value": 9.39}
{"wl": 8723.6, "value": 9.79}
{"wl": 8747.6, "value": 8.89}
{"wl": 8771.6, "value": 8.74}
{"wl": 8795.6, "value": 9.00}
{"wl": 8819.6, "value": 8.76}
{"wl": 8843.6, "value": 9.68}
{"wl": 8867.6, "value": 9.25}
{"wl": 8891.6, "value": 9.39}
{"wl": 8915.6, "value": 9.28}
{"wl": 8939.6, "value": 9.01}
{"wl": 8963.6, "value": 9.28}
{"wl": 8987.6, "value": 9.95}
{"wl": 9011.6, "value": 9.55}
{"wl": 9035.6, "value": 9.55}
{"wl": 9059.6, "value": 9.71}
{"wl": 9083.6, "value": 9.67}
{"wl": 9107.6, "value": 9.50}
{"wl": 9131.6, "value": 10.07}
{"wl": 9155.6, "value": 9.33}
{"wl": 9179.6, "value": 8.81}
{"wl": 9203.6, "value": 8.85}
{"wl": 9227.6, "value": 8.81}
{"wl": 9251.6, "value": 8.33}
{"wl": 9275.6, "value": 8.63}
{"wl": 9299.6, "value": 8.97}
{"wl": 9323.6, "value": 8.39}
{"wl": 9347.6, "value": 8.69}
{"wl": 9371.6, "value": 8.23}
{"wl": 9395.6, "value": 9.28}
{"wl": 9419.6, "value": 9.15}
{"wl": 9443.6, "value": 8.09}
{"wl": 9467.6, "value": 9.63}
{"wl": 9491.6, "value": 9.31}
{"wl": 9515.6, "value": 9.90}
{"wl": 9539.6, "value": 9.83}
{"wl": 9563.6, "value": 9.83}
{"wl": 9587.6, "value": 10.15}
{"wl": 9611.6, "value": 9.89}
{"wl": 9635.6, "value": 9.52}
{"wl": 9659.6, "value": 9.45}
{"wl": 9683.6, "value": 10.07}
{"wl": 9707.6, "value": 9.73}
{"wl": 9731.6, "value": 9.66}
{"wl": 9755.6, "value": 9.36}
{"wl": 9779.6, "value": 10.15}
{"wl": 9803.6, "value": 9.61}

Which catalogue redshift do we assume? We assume 0.30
